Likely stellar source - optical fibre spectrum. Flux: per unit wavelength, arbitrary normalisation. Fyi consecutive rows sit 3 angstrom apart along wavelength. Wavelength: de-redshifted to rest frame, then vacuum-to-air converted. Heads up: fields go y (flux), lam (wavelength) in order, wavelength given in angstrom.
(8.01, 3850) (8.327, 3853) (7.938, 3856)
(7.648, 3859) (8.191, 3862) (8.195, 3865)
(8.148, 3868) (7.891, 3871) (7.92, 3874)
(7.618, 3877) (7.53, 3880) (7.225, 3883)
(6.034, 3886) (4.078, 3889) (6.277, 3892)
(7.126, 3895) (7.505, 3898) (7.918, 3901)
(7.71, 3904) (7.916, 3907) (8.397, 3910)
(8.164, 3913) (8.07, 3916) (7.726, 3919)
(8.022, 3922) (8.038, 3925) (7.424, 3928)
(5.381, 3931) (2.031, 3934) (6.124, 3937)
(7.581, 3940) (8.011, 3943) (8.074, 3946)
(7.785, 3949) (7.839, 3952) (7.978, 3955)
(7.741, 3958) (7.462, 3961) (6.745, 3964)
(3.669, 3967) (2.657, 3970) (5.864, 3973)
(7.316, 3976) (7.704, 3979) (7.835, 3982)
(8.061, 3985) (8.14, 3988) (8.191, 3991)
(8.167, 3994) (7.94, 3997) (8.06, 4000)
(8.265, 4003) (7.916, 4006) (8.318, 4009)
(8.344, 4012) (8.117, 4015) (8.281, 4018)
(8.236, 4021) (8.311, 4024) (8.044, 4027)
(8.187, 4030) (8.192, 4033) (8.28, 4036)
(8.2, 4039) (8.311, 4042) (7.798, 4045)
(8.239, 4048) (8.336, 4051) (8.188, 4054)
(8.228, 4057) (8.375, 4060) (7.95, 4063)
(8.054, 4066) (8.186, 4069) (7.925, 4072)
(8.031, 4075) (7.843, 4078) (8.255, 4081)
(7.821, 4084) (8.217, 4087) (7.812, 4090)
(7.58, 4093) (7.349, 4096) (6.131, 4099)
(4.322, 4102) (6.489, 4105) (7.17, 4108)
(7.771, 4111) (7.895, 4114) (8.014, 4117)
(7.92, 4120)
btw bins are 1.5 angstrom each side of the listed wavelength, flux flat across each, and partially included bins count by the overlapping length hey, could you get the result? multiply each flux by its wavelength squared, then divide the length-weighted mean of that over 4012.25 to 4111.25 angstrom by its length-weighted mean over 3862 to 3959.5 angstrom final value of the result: 1.15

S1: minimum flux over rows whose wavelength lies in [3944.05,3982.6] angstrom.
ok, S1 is 2.657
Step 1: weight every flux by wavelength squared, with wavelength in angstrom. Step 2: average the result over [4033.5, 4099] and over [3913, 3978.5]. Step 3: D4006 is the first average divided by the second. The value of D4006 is 1.25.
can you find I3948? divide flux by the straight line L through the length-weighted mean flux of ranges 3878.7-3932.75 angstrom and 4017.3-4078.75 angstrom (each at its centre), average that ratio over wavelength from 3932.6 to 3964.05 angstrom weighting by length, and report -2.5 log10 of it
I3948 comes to 0.07 mag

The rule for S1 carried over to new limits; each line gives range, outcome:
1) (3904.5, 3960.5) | 2.031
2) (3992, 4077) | 7.798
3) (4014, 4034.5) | 8.044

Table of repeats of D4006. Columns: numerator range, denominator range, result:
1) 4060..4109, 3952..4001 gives 1.11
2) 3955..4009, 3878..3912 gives 1.06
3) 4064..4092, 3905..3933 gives 1.14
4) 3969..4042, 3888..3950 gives 1.15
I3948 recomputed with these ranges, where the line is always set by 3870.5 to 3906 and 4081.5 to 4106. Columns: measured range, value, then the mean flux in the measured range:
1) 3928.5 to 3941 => 0.30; 5.36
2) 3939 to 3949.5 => -0.12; 7.88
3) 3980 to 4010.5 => -0.15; 8.08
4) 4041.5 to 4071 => -0.16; 8.16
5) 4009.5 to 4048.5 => -0.17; 8.2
